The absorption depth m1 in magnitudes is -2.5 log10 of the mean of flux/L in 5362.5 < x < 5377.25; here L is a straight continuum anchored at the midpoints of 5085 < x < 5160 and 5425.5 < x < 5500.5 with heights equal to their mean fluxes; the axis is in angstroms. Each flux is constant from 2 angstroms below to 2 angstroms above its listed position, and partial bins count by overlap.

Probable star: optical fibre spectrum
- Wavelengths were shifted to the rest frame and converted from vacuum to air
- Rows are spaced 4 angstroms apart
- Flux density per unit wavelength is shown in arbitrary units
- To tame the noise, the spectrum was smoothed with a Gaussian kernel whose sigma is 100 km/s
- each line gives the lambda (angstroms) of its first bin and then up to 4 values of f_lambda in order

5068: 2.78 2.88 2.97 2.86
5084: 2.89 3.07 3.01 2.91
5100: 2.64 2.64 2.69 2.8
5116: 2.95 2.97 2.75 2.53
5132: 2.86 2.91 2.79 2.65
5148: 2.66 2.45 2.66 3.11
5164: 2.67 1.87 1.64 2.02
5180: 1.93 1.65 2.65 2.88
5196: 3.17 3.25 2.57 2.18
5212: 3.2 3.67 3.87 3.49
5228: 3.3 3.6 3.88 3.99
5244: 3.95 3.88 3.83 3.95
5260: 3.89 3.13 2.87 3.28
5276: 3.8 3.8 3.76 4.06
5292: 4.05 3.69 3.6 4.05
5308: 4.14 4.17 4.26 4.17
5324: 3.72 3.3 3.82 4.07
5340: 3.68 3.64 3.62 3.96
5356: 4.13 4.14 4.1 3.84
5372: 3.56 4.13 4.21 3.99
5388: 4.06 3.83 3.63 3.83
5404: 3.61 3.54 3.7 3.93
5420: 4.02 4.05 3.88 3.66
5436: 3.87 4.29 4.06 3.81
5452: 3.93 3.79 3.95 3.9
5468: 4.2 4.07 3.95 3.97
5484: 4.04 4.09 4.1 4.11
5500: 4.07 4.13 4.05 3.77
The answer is -0.07 mag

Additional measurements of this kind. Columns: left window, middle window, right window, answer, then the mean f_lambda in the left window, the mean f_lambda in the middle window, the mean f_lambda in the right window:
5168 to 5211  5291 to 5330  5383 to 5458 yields -0.232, 2.39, 3.91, 3.87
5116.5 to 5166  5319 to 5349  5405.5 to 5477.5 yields -0.072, 2.76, 3.74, 3.92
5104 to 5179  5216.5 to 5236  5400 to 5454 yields -0.207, 2.6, 3.61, 3.87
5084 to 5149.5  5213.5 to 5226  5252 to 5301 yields -0.092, 2.81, 3.66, 3.66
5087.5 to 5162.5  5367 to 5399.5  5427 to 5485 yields -0.059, 2.79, 3.9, 3.96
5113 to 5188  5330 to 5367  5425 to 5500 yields -0.135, 2.51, 3.9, 3.98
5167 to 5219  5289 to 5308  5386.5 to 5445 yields -0.222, 2.55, 3.89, 3.86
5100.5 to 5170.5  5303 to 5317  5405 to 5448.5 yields -0.215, 2.69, 4.15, 3.89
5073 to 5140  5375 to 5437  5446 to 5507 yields -0.024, 2.84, 3.87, 4.01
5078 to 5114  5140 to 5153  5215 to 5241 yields 0.198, 2.83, 2.63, 3.67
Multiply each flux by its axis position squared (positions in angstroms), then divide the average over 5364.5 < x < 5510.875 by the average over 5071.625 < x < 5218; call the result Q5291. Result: 1.6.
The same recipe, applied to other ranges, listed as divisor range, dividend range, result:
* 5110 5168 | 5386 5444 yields 1.56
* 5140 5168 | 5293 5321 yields 1.61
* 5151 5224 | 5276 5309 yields 1.52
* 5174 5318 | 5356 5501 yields 1.23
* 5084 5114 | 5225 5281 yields 1.37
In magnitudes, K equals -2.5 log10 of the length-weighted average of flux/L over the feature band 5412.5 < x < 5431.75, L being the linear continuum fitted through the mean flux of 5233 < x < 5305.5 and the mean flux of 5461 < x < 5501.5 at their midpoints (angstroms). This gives 0.01 mag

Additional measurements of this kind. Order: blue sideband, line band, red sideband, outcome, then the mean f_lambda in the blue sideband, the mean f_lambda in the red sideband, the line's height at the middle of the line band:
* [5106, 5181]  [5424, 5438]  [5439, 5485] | 0.004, 2.58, 3.99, 3.85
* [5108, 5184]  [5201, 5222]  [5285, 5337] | -0.002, 2.55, 3.92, 3.09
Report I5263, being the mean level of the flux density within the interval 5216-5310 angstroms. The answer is 3.73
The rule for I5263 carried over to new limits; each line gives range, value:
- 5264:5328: 3.79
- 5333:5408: 3.88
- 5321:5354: 3.74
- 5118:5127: 2.82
